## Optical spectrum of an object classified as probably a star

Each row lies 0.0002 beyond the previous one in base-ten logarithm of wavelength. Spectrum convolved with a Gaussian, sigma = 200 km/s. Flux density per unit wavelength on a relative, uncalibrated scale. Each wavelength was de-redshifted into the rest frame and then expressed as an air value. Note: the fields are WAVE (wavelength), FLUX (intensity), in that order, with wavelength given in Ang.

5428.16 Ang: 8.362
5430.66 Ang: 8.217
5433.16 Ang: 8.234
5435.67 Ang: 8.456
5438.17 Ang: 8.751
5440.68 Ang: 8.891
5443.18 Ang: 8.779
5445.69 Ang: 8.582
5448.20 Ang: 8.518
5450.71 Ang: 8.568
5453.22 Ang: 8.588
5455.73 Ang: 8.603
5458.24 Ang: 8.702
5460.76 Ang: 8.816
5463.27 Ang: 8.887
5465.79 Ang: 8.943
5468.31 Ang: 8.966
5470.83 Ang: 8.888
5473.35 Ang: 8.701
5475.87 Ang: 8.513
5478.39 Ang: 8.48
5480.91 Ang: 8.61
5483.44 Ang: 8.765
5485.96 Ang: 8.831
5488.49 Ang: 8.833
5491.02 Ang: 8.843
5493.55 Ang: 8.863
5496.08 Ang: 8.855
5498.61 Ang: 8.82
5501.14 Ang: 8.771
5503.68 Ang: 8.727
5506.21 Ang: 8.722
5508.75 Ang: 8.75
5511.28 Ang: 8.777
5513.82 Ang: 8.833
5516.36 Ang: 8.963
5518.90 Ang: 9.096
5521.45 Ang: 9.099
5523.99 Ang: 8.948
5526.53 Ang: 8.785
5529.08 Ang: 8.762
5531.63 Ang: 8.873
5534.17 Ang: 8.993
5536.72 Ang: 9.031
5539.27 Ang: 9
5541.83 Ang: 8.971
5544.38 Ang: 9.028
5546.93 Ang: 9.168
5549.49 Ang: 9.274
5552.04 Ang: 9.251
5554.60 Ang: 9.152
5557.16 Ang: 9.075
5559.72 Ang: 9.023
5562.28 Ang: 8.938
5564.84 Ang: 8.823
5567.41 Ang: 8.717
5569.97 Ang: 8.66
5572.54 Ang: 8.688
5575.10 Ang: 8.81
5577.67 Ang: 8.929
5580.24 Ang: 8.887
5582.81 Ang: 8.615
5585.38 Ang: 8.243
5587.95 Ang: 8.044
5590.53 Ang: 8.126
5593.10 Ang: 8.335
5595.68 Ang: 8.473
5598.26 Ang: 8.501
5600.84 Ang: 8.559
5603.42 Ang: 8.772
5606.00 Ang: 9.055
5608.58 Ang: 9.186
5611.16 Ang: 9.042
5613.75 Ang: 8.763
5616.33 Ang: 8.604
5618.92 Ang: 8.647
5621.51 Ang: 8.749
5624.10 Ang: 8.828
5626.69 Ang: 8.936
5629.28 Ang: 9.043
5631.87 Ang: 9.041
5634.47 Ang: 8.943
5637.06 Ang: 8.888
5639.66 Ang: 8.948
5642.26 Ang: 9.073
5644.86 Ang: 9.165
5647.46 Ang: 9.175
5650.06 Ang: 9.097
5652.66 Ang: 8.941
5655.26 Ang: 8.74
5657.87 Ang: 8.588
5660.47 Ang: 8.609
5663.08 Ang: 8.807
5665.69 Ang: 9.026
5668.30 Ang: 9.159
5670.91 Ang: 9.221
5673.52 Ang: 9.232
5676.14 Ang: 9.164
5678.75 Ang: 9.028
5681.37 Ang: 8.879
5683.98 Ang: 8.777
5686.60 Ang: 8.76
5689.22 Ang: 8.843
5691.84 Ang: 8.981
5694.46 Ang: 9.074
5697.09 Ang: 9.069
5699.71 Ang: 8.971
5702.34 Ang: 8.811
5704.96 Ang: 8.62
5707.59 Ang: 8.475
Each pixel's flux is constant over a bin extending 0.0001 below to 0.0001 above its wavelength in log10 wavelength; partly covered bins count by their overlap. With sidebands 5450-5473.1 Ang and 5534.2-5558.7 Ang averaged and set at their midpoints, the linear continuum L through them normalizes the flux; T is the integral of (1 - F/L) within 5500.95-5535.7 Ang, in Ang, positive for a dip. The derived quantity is 0.5 Ang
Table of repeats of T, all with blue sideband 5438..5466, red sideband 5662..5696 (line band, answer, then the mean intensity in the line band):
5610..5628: 0.3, 8.79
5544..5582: -0.5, 8.96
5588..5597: 0.6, 8.27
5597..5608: 0.2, 8.75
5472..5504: 0.1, 8.74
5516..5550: -0.7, 8.99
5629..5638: 0.0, 8.98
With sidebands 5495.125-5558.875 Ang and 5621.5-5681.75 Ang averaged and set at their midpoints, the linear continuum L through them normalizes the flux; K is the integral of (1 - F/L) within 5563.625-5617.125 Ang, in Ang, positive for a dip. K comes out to 1.8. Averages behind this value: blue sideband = 8.95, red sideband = 8.98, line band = 8.66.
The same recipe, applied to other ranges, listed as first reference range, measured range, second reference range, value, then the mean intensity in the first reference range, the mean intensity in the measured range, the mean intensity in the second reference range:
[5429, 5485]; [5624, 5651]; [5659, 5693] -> -0.34 Ang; 8.66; 9.02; 8.96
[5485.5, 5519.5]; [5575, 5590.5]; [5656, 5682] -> 0.63 Ang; 8.83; 8.53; 8.97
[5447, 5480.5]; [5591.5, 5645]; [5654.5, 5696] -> 0.28 Ang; 8.7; 8.82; 8.93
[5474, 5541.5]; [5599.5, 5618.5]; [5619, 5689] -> 0.14 Ang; 8.83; 8.85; 8.95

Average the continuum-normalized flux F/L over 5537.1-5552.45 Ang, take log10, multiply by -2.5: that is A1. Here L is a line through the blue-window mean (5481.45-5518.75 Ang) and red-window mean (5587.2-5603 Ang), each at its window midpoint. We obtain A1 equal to -0.061 mag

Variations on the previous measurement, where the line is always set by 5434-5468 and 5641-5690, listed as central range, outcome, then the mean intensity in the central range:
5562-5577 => 0.01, 8.77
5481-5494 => -0.01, 8.8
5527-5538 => -0.01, 8.91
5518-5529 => -0.02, 8.95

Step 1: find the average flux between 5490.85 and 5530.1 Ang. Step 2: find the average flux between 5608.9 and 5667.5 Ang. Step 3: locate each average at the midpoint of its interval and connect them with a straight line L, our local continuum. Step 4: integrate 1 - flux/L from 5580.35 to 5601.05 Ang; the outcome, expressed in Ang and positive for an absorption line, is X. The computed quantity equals 1.17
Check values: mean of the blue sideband 8.85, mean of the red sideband 8.9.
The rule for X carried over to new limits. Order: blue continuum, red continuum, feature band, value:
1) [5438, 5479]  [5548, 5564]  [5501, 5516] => 0.2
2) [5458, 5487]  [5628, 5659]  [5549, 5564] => -0.4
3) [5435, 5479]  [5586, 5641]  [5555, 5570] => -0.3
